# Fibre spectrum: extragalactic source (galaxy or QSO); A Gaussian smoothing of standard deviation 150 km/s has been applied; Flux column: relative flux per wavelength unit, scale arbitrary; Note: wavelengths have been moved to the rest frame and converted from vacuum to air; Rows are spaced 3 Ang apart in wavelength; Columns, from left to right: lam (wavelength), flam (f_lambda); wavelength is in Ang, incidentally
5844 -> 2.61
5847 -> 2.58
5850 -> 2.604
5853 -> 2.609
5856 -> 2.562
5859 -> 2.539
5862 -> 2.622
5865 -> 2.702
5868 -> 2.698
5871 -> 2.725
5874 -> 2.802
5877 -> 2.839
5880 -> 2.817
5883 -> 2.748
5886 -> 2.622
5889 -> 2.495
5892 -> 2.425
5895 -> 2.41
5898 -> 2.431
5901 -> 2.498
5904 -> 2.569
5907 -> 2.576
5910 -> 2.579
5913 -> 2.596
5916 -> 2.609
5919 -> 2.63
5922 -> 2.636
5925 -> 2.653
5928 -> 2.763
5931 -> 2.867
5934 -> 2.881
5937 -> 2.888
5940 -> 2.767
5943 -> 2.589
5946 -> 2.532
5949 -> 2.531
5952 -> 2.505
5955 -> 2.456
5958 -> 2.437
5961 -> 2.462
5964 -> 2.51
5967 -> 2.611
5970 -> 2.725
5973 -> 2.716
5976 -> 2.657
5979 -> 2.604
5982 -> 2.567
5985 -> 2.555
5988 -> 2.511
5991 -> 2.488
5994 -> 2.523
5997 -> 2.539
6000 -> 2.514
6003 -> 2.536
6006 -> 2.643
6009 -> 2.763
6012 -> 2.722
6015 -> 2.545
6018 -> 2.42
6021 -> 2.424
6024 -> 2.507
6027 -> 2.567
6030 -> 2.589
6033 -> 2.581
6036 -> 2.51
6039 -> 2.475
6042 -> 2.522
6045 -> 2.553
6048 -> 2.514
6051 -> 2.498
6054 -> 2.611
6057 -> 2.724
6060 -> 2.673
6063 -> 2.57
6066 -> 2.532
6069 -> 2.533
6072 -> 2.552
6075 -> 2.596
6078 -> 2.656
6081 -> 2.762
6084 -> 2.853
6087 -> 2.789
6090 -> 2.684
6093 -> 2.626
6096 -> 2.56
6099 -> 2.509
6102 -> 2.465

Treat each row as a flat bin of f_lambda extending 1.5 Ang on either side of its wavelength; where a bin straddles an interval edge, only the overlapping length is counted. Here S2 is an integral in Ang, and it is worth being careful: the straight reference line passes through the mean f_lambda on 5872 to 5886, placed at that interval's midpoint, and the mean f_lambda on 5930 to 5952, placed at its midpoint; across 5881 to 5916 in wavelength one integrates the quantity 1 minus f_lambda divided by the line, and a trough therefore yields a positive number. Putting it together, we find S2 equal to 2.6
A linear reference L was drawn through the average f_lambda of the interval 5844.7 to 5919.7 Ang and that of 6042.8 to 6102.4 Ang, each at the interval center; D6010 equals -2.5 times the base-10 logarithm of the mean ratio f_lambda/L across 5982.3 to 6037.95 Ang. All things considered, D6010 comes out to 0.03 mag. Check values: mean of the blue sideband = 2.61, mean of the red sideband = 2.61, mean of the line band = 2.55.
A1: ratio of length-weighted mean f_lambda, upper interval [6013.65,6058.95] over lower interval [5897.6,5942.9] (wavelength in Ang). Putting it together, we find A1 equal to 0.95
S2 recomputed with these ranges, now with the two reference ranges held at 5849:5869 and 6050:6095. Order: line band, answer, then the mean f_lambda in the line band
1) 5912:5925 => 0.0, 2.62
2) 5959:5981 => 0.2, 2.61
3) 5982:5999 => 0.7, 2.53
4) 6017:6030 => 0.7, 2.49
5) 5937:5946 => -0.2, 2.69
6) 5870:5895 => -0.4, 2.67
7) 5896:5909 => 0.5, 2.52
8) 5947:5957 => 0.5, 2.5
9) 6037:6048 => 0.5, 2.52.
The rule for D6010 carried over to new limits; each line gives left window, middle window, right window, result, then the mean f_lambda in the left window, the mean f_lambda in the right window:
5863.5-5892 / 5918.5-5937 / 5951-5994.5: -0.05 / 2.7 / 2.56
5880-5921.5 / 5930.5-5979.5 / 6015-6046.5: -0.03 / 2.56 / 2.52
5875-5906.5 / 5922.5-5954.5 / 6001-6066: -0.04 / 2.59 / 2.57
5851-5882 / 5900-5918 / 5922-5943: 0.07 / 2.69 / 2.78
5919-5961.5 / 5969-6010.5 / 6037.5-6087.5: 0.01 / 2.64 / 2.61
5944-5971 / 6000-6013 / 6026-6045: -0.05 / 2.53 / 2.54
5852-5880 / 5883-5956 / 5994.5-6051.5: 0.01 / 2.69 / 2.55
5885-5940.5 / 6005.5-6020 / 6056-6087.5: 0.01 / 2.62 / 2.65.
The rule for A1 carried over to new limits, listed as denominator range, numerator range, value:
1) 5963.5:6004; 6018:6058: 0.98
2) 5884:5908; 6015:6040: 1.00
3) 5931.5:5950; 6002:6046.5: 0.94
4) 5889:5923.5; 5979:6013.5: 1.02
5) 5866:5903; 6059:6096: 1.01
